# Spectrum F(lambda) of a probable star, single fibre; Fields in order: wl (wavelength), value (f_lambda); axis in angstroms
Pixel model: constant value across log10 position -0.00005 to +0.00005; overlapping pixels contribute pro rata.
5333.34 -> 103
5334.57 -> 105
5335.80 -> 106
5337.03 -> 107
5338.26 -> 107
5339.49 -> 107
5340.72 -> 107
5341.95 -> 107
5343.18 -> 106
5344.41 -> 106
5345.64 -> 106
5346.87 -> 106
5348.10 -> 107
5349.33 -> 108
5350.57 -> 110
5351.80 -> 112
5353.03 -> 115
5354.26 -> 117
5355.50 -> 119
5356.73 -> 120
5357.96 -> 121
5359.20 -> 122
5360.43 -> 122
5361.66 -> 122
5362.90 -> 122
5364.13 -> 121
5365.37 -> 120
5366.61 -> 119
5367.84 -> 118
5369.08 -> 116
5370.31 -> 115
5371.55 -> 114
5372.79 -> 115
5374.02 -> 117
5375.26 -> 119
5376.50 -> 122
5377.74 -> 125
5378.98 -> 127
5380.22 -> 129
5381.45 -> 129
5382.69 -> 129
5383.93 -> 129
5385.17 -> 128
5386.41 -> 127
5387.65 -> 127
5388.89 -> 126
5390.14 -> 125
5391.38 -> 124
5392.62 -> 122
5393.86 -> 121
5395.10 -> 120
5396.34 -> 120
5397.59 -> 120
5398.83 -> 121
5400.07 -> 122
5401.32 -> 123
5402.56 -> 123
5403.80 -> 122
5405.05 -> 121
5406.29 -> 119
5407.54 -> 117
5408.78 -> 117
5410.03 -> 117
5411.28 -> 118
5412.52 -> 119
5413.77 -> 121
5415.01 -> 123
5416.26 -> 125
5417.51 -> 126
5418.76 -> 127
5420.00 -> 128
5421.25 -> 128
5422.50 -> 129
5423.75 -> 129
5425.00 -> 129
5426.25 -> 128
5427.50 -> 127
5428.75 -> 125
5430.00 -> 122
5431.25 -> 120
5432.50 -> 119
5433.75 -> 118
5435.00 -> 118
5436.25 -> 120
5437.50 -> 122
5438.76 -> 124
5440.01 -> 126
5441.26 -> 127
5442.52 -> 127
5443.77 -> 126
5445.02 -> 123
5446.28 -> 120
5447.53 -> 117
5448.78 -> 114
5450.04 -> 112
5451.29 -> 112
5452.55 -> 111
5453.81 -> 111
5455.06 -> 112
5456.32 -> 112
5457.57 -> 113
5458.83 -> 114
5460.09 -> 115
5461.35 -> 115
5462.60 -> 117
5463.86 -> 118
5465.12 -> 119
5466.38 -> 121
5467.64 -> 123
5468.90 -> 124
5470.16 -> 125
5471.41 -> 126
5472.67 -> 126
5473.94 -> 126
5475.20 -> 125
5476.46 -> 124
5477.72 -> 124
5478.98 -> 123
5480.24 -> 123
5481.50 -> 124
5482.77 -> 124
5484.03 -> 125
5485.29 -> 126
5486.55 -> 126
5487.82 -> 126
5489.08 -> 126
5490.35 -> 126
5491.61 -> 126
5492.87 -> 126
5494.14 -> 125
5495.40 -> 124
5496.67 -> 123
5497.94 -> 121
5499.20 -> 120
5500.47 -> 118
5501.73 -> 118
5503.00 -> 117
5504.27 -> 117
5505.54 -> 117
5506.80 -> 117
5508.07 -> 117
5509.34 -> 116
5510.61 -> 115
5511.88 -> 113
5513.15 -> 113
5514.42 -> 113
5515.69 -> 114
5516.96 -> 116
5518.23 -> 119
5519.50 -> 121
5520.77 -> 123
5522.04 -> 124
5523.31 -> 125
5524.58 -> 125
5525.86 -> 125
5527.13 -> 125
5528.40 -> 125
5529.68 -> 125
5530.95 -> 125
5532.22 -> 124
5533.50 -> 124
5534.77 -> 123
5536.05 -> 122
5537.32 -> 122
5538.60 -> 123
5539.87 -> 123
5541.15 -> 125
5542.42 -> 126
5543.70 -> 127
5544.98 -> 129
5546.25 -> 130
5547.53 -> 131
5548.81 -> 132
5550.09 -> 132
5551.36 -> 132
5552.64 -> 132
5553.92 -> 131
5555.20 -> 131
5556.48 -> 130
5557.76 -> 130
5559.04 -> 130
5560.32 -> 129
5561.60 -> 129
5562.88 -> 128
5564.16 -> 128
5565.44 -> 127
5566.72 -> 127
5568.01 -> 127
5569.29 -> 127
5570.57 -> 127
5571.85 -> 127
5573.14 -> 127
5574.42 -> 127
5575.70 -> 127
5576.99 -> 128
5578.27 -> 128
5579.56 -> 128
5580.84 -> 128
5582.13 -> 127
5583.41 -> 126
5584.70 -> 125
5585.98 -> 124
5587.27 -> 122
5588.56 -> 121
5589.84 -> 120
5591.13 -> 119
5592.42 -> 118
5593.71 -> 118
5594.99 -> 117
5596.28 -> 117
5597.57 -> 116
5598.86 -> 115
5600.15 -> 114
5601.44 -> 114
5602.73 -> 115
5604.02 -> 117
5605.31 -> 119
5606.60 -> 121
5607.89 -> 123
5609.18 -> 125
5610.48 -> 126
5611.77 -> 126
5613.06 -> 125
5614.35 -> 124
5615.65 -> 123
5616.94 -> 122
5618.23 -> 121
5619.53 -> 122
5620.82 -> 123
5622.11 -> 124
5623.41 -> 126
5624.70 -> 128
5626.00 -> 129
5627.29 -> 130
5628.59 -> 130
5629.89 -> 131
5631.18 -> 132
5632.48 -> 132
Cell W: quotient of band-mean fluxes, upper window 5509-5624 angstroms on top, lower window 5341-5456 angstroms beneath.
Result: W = 1.03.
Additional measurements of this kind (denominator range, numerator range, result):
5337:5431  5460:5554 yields 1.02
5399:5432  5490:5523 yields 0.97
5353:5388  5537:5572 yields 1.06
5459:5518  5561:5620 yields 1.02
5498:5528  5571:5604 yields 1.03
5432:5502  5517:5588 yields 1.05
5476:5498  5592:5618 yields 0.96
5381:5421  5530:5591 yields 1.03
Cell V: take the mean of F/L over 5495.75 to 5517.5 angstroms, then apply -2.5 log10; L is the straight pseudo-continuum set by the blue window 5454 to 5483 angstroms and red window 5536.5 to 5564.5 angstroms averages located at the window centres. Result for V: 0.07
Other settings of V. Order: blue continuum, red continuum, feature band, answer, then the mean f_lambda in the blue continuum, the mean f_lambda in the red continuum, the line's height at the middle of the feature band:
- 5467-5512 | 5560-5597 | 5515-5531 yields 0.009 mag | 122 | 125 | 123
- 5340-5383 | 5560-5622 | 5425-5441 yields -0.036 mag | 117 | 123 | 119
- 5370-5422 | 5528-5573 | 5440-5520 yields 0.047 mag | 123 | 127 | 125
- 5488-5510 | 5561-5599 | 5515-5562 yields -0.029 mag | 121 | 124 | 123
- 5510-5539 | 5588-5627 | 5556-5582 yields -0.060 mag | 121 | 121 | 121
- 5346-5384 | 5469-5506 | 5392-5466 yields 0.006 mag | 119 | 123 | 121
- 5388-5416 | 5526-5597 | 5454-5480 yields 0.027 mag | 121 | 126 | 123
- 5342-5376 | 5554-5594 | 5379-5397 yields -0.078 mag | 115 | 126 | 117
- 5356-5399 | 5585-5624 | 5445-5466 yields 0.062 mag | 122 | 121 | 122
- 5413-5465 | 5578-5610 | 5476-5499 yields -0.034 mag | 121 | 121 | 121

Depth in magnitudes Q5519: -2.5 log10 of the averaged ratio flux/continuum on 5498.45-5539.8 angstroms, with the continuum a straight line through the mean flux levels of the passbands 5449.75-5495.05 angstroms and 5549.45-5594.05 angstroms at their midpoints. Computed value 0.03 mag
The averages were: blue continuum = 121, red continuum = 127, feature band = 120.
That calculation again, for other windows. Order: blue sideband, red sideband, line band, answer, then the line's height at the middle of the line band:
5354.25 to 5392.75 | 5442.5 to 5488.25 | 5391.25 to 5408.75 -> 0.01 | 122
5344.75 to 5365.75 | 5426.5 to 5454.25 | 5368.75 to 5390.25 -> -0.06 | 117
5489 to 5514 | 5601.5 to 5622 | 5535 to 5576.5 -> -0.06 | 121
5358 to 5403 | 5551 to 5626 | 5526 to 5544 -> 0.00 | 124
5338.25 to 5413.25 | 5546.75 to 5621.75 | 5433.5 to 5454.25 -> 0.01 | 121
